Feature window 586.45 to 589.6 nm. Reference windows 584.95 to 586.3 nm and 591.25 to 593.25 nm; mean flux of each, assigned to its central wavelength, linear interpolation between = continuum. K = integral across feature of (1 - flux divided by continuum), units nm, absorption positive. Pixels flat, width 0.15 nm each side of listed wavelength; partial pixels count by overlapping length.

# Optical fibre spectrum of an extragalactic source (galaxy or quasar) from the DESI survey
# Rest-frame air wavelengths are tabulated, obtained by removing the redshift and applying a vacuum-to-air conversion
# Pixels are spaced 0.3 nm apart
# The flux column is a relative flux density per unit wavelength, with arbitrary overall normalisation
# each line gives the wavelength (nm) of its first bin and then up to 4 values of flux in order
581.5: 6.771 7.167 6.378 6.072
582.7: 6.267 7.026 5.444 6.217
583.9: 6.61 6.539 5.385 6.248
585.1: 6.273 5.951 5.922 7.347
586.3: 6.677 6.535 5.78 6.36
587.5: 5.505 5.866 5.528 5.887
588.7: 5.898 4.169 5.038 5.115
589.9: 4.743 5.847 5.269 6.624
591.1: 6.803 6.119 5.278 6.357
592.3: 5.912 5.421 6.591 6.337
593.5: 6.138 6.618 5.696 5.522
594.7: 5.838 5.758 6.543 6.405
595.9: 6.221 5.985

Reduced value 0.316 nm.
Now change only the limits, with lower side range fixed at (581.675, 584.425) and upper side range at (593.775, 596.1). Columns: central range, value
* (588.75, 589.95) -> 0.259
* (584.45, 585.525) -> 0.052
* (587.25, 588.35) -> 0.092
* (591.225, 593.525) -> 0.035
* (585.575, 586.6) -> -0.058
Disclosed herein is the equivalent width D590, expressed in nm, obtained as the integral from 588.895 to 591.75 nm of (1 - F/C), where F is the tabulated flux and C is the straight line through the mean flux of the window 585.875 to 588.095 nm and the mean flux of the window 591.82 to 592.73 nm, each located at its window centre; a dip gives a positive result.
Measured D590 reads 0.23 nm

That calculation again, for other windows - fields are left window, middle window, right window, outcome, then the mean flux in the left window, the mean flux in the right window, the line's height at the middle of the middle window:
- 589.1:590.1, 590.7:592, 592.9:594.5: -0.179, 4.97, 6.13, 5.46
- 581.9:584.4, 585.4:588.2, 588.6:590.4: -0.267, 6.32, 5.12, 5.63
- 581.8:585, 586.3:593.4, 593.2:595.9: 0.413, 6.26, 6.09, 6.16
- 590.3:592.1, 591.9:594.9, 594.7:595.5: 0.027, 6.06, 6.11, 6.09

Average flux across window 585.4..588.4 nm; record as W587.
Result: 6.14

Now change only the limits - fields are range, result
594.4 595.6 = 6.03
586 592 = 5.79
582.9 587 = 6.28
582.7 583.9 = 6.28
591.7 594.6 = 6.02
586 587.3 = 6.45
